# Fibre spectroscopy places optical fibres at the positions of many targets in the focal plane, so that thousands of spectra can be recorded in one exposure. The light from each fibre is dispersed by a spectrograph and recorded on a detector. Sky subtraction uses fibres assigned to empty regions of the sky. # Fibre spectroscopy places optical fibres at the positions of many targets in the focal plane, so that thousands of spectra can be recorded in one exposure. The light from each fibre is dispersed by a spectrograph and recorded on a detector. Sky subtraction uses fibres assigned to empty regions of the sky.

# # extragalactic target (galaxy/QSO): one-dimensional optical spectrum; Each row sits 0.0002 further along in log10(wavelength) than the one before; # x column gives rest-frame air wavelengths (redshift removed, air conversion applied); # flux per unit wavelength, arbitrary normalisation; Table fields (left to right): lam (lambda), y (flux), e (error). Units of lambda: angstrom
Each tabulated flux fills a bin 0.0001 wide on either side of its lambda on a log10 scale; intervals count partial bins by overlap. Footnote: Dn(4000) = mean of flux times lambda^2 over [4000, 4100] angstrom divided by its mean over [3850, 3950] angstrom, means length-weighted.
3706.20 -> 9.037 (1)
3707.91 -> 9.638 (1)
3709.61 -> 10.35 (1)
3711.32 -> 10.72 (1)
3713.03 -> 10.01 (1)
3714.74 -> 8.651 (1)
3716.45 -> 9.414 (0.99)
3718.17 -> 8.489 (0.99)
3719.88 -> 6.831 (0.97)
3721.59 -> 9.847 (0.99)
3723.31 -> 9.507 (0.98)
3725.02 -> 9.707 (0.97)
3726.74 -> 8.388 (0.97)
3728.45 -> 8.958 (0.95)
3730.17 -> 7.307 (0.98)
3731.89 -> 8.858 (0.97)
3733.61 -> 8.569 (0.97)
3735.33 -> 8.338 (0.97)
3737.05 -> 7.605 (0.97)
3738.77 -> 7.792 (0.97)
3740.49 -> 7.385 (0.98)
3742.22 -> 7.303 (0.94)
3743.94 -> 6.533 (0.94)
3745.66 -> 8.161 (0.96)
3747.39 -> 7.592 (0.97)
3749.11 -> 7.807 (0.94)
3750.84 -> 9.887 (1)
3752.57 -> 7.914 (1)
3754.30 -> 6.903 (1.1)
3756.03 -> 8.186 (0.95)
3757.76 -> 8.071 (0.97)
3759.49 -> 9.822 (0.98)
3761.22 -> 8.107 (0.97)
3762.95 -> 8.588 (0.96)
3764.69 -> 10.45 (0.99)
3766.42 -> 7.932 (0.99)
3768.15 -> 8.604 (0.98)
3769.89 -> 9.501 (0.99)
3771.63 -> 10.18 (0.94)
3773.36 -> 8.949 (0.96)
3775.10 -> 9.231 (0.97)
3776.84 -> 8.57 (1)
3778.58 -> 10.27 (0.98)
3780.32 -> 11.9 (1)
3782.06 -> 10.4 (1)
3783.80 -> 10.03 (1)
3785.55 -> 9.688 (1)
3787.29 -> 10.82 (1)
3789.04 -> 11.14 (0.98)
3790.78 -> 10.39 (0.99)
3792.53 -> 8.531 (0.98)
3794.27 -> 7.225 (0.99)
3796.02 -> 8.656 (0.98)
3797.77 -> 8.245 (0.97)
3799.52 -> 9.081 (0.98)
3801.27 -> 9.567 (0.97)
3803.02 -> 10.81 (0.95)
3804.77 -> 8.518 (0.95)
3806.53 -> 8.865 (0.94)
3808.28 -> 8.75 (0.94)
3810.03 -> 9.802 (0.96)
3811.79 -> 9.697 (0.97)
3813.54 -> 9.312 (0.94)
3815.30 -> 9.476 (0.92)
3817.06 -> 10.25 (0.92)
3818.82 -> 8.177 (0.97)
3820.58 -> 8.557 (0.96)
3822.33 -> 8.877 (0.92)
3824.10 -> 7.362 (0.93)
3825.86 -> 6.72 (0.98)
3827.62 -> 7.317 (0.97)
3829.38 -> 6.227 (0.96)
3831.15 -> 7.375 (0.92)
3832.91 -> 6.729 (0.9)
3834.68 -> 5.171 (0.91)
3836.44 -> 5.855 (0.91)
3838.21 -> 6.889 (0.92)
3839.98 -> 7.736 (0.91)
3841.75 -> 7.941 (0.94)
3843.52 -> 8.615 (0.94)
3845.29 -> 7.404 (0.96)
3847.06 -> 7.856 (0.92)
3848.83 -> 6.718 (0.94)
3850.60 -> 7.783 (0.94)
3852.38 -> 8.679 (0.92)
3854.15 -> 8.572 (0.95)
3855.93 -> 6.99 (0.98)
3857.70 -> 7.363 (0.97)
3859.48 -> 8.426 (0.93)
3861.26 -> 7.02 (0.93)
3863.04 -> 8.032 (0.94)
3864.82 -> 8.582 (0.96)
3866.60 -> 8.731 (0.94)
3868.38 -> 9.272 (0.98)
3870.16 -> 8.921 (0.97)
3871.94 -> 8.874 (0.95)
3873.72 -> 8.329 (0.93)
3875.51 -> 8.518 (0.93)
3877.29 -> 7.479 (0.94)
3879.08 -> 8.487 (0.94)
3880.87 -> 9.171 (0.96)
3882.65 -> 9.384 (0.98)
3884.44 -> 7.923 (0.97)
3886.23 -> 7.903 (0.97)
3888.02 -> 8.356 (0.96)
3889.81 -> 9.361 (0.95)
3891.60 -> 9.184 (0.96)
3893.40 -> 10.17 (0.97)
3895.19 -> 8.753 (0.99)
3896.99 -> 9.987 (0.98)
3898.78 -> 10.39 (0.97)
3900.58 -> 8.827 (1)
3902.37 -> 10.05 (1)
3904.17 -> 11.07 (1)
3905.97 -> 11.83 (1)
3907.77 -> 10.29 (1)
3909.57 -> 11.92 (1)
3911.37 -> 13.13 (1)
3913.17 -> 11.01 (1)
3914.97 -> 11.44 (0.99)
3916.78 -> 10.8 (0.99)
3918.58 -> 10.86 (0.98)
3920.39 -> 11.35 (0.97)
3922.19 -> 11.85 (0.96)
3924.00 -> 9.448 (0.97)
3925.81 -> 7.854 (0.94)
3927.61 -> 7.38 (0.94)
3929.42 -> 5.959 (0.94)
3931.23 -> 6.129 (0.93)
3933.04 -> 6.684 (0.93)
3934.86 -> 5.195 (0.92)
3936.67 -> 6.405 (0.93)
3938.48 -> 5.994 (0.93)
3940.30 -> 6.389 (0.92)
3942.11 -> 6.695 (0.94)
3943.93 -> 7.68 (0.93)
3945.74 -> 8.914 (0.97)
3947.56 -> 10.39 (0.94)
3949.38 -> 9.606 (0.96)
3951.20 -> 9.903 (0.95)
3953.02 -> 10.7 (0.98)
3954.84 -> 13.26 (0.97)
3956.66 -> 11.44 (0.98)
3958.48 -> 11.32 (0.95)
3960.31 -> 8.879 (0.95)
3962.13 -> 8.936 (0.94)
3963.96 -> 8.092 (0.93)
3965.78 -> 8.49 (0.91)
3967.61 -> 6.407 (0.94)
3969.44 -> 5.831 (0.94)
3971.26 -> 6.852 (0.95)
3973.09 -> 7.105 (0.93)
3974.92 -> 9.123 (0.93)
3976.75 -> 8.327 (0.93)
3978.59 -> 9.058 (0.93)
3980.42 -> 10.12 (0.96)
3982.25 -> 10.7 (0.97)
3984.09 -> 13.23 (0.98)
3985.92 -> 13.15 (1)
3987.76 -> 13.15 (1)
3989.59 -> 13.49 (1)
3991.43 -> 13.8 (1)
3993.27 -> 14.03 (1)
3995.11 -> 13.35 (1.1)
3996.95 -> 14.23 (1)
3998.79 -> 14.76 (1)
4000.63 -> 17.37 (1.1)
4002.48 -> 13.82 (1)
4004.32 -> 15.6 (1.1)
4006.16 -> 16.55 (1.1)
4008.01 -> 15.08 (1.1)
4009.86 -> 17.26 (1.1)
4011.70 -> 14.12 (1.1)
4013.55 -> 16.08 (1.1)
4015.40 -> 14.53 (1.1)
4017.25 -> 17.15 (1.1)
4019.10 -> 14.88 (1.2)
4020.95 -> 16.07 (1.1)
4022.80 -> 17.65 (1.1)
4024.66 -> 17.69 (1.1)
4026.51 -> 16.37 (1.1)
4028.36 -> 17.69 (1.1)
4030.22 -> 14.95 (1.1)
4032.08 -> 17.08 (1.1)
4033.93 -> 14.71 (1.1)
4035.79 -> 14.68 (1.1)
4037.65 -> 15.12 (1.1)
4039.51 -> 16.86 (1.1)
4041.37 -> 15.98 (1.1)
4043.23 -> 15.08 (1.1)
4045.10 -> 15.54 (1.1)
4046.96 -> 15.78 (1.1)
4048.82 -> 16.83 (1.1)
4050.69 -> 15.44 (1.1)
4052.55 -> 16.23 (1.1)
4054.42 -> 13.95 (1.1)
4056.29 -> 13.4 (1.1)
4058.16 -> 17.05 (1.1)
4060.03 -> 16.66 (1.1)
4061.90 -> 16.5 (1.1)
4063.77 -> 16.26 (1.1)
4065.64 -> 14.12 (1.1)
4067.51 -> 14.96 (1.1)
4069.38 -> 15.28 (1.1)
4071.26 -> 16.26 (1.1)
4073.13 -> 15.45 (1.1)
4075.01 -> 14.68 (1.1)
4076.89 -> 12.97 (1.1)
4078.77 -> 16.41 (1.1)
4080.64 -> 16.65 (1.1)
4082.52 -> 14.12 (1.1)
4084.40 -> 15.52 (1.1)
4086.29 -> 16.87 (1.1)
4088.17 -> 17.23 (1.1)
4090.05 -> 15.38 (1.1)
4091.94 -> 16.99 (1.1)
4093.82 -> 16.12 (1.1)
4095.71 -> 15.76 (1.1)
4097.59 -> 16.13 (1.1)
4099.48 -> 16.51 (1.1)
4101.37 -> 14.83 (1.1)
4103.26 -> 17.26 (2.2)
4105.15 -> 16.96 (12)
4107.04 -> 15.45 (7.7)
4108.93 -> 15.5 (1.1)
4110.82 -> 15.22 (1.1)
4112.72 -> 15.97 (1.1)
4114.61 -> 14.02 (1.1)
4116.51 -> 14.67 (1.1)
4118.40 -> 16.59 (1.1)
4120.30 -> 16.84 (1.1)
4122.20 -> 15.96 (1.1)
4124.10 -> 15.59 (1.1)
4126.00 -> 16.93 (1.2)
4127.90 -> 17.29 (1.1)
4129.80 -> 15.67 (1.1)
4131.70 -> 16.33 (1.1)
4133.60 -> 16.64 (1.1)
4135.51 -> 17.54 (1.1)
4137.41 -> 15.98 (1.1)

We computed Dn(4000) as 1.92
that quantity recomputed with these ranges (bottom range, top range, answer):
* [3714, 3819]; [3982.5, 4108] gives 2.01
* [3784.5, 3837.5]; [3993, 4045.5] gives 2.04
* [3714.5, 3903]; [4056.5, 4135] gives 2.14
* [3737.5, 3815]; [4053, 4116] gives 2.04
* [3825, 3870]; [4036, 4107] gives 2.34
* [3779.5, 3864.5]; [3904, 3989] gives 1.19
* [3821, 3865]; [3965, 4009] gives 1.72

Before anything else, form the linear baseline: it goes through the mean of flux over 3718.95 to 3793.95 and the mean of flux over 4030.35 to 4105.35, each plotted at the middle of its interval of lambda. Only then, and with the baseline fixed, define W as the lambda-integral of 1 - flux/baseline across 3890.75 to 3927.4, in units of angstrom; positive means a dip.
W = 5.3 angstrom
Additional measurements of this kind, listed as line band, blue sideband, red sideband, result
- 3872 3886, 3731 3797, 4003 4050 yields 4.1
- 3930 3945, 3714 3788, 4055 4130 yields 7.4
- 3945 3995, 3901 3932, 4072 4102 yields 7.1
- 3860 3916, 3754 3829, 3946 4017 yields 5.7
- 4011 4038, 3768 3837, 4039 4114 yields -2.8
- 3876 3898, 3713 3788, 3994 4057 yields 6.0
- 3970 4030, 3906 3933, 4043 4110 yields -3.7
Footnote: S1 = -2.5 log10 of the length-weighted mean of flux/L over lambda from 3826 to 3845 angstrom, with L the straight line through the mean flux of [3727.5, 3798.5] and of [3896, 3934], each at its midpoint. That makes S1 0.31 mag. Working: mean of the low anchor 8.79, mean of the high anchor 9.9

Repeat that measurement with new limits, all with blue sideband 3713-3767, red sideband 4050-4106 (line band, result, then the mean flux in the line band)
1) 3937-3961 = 0.36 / 9.26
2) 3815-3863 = 0.35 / 7.62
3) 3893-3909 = 0.17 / 10.2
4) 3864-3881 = 0.29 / 8.61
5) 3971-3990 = 0.29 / 10.4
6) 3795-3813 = 0.07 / 9.19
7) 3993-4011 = -0.09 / 15.2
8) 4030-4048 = -0.05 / 15.6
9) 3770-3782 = -0.08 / 9.87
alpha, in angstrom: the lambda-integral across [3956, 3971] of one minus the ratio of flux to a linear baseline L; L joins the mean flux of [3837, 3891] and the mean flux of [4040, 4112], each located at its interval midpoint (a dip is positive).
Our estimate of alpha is 4.0 angstrom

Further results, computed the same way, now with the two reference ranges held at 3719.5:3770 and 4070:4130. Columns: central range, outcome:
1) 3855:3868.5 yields 3.55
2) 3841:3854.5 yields 3.34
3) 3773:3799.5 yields -1.10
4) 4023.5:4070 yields -3.32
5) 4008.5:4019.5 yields -1.28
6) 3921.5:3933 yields 4.03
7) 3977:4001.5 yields 1.03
